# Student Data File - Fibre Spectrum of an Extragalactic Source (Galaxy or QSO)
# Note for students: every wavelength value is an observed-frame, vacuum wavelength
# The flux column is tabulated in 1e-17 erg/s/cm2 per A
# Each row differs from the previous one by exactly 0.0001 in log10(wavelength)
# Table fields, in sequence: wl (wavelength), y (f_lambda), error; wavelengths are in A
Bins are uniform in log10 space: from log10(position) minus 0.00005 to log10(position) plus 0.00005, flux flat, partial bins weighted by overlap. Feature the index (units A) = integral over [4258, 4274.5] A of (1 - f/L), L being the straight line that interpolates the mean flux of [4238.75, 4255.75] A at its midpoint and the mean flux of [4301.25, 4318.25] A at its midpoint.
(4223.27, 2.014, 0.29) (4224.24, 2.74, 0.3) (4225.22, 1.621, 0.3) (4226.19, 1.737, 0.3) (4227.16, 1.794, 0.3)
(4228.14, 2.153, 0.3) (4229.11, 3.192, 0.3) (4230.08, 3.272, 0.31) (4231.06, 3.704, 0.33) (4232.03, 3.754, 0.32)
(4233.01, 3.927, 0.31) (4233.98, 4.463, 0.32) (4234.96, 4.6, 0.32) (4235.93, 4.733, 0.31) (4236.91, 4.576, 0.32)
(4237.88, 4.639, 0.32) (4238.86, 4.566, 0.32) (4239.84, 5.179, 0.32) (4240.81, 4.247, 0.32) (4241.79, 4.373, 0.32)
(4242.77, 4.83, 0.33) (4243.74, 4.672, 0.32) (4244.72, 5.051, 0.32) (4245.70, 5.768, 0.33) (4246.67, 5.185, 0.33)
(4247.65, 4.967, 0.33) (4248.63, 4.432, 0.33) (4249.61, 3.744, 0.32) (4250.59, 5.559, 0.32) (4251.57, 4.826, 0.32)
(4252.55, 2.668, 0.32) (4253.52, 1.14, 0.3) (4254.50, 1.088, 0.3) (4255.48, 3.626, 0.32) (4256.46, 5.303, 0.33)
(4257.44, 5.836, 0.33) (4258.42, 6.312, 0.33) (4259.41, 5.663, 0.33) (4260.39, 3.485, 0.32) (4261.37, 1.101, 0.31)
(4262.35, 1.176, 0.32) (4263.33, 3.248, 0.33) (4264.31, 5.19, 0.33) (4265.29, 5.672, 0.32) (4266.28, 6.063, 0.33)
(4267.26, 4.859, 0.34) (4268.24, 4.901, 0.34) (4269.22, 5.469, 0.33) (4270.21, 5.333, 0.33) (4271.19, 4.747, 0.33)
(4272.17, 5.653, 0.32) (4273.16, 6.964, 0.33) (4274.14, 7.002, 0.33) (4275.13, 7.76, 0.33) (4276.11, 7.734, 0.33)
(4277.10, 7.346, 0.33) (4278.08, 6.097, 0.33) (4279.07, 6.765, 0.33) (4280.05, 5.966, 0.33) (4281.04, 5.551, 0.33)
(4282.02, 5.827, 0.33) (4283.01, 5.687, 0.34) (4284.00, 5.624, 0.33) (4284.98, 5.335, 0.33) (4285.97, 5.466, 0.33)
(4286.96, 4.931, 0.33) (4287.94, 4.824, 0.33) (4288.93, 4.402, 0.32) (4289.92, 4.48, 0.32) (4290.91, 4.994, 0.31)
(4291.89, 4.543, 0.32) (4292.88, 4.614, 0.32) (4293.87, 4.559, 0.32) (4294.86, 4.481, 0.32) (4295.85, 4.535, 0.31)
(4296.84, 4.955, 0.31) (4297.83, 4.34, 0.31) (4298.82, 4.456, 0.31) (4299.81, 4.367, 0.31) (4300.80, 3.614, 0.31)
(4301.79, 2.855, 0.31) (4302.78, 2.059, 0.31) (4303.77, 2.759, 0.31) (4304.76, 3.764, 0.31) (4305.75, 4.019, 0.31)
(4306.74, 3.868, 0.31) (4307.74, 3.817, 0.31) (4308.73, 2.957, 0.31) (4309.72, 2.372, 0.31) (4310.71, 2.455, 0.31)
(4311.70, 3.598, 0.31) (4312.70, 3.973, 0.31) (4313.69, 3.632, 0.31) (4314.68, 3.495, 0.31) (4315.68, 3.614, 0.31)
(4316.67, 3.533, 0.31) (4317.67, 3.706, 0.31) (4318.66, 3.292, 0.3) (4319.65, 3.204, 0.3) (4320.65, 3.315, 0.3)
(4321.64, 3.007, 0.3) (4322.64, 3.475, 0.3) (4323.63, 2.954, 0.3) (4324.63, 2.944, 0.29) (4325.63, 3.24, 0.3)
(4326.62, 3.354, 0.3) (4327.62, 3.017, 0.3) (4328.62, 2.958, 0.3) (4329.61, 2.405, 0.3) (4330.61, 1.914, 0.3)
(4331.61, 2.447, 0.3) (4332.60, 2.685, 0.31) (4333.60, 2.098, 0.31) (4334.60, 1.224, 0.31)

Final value -3.8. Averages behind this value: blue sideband 4.22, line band 4.85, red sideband 3.32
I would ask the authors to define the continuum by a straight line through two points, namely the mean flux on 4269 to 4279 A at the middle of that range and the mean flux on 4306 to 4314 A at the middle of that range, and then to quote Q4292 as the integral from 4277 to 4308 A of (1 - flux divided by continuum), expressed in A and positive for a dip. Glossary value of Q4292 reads 1.2 A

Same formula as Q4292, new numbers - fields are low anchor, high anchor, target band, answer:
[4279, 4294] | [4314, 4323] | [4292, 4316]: 2.8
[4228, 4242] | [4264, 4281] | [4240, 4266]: 4.1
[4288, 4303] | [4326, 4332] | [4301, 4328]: 0.5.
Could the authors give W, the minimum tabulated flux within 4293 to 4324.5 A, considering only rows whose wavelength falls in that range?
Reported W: 2.059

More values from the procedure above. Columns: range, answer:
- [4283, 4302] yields 2.855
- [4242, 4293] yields 1.088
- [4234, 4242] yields 4.247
